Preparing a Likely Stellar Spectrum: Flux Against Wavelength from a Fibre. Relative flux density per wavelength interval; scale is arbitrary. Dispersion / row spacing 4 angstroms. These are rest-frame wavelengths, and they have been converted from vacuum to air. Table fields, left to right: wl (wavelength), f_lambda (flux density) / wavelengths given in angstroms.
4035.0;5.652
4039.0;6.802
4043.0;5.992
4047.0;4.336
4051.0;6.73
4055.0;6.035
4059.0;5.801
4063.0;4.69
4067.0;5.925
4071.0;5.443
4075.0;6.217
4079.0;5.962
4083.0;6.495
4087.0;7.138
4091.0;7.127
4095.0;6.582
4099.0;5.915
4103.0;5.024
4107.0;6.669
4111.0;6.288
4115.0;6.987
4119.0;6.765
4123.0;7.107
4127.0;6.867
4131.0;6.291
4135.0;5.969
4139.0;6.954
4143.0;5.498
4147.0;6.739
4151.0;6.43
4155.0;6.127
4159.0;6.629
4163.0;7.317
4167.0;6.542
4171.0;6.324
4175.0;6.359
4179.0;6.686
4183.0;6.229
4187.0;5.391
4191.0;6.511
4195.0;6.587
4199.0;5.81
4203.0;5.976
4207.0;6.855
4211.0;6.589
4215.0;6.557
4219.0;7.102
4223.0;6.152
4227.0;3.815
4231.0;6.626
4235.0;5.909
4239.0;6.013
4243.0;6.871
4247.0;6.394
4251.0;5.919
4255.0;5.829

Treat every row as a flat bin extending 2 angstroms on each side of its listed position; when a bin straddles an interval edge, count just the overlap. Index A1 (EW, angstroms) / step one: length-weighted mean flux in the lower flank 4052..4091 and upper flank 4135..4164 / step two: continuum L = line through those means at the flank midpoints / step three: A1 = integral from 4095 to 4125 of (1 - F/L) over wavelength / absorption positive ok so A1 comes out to -0.7 angstroms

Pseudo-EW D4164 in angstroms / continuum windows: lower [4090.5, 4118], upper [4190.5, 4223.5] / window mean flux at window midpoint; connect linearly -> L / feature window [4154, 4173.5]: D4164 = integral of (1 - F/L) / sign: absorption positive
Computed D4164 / -0.6 angstroms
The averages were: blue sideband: 6.34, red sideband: 6.47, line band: 6.61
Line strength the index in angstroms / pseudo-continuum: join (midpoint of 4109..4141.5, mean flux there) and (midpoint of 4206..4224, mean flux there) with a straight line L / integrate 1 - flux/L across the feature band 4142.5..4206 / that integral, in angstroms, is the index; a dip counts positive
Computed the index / 2.9 angstroms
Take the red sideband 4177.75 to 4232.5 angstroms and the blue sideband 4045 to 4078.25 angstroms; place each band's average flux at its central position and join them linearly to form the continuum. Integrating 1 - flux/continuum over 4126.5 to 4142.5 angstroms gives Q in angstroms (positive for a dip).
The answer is -1.2 angstroms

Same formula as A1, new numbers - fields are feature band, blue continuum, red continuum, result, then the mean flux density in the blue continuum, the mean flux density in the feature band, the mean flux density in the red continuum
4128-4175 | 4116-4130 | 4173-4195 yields 1.01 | 6.87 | 6.44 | 6.27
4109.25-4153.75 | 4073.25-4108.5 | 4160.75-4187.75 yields -0.92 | 6.34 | 6.53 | 6.46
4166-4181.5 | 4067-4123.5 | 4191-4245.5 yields -0.45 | 6.37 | 6.47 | 6.23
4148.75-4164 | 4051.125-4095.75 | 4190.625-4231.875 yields -0.98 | 6.14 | 6.58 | 6.21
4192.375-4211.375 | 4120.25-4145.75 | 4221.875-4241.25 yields -1.35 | 6.47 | 6.35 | 5.7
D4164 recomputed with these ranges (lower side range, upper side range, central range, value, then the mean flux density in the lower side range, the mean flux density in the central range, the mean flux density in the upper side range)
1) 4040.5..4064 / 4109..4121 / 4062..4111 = 0.7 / 5.66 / 6.14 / 6.68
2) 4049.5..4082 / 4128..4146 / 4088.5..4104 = -0.6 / 5.86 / 6.27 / 6.25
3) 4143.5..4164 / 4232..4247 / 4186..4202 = 0.8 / 6.53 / 6.11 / 6.31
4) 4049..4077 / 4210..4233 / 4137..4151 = -1.0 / 5.83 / 6.4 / 6.12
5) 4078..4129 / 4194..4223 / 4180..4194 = 0.8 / 6.54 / 6.13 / 6.47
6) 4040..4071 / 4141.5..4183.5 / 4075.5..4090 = -1.6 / 5.67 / 6.54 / 6.46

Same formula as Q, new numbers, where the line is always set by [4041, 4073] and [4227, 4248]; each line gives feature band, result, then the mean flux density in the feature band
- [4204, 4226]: -1.6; 6.49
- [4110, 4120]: -1.6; 6.71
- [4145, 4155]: -1.0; 6.49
